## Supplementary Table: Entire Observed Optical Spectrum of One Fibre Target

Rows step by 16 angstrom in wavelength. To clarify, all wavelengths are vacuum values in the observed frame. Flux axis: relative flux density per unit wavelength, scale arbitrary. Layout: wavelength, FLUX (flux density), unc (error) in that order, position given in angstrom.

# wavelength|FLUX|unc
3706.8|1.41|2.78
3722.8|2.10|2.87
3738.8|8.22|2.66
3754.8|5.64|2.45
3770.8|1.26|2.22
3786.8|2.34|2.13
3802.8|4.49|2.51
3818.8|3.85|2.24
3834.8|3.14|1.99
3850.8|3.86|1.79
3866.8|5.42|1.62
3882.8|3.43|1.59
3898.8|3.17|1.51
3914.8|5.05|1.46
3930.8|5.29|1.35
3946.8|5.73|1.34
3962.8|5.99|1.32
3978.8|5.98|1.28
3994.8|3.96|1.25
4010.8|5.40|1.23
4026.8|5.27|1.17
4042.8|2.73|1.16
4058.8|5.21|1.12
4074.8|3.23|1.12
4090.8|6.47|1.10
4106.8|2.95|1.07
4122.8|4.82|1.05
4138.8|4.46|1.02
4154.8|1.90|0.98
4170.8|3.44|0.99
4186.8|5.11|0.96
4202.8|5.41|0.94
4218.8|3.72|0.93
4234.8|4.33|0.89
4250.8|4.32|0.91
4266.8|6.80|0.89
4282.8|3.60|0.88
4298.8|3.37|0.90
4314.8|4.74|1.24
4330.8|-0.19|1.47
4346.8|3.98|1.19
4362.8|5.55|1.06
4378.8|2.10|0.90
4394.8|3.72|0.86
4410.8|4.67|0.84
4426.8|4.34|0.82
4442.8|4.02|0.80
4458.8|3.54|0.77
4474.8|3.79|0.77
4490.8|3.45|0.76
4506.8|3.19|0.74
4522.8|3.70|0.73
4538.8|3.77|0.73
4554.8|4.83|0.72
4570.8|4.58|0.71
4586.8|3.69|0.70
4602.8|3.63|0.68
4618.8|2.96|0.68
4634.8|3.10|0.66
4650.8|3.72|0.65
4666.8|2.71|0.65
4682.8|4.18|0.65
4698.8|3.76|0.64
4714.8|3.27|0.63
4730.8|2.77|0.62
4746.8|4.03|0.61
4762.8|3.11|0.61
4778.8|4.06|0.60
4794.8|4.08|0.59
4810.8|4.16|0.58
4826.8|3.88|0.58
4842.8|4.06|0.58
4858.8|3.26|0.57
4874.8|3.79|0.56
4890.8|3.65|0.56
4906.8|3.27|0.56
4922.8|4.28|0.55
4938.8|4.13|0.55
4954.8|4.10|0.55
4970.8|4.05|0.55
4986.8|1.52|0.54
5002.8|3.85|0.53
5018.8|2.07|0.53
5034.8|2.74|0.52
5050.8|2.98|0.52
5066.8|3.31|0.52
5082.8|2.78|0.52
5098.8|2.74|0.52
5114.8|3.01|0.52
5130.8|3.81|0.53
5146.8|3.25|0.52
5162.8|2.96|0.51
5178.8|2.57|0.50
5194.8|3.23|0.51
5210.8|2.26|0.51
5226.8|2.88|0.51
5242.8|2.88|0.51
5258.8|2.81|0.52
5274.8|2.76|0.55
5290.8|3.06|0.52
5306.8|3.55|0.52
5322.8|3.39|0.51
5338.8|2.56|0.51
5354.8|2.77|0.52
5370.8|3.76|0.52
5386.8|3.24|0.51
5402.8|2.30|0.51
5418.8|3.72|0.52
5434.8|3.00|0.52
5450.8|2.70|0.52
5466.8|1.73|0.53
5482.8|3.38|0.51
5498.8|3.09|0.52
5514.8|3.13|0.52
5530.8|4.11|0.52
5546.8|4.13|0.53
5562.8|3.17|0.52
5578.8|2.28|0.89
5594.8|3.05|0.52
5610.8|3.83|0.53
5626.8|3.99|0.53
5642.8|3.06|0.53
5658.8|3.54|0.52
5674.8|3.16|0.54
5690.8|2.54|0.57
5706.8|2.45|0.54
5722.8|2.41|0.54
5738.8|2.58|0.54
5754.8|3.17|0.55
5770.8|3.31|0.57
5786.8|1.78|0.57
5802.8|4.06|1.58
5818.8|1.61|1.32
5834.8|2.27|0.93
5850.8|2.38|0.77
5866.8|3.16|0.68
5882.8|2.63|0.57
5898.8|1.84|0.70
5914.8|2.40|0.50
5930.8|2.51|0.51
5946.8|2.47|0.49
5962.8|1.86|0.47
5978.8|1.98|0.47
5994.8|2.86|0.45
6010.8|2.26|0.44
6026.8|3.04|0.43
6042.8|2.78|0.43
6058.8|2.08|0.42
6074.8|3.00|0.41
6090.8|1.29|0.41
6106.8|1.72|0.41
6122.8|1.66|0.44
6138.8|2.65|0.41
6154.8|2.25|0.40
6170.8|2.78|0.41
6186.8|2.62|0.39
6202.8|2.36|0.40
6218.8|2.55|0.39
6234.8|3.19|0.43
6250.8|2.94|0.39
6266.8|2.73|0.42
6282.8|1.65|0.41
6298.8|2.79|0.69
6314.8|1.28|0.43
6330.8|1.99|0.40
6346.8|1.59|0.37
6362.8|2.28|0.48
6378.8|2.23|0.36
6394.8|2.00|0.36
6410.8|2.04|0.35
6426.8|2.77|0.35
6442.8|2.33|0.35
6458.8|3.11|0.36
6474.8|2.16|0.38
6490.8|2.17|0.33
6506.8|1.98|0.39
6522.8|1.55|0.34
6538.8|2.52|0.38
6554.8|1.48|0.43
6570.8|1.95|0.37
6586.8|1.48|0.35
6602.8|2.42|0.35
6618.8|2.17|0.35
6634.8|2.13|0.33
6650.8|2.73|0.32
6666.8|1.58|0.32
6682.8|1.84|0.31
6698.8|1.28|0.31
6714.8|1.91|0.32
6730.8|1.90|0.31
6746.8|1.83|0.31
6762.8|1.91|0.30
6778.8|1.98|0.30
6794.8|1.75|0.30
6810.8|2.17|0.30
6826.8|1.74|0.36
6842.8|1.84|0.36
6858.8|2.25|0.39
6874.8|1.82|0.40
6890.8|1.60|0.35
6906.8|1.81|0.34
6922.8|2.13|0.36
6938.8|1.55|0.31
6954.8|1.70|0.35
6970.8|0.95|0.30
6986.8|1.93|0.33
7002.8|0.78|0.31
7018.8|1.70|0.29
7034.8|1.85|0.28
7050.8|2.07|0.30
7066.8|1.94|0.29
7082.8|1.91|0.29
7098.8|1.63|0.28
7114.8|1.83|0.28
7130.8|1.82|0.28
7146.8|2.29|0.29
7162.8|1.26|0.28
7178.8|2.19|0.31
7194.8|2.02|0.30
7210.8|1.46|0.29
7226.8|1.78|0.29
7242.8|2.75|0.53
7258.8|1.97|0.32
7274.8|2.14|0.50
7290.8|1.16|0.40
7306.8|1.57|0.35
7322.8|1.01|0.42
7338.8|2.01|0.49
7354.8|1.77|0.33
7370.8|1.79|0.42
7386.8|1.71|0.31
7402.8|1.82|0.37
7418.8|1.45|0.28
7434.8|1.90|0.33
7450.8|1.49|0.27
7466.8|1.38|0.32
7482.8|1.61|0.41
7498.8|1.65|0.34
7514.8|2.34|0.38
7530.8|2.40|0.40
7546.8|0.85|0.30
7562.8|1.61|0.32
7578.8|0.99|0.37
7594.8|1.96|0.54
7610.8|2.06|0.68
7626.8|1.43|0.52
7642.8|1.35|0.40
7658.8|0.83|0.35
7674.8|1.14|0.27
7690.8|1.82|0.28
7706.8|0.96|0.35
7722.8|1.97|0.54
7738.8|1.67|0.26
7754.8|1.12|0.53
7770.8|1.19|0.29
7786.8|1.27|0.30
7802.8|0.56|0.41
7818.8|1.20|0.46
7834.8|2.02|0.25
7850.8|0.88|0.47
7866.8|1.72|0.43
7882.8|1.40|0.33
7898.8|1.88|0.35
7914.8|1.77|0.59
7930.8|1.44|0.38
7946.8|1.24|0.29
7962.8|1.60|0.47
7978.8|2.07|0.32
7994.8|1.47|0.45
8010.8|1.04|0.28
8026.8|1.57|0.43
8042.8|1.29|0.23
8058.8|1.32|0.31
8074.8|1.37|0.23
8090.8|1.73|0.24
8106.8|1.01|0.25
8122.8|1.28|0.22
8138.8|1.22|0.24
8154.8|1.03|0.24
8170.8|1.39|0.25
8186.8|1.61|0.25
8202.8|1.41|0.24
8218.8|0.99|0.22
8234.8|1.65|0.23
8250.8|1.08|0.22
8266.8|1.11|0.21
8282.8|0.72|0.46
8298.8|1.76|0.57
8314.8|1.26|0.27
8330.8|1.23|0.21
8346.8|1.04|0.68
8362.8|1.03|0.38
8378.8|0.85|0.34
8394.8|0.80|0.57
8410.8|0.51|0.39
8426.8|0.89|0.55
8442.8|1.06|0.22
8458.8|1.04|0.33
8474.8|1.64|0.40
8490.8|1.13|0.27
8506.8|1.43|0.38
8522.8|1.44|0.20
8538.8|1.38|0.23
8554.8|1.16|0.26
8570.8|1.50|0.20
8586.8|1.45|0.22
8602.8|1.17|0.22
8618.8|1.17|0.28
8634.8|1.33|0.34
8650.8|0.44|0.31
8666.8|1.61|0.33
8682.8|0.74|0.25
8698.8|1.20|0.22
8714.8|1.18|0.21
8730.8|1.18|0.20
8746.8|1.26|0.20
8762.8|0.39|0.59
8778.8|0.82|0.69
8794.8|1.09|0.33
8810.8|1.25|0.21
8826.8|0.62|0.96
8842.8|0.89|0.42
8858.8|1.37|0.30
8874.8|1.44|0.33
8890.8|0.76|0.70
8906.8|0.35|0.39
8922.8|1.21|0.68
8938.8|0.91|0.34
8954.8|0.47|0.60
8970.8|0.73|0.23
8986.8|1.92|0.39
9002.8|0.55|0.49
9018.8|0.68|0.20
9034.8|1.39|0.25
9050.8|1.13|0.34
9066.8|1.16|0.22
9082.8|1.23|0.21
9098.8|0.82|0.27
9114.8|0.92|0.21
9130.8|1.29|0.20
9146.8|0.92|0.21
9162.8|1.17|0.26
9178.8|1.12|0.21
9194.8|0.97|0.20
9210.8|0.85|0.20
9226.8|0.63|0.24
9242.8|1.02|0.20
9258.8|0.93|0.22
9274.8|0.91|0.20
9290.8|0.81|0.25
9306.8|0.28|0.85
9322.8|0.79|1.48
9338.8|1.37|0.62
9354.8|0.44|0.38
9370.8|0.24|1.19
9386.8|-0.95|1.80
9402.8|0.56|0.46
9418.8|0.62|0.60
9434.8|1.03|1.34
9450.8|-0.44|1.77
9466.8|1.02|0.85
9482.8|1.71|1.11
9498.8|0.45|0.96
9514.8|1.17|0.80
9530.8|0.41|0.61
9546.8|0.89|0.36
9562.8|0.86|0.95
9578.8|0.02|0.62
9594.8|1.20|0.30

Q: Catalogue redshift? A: 1.02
